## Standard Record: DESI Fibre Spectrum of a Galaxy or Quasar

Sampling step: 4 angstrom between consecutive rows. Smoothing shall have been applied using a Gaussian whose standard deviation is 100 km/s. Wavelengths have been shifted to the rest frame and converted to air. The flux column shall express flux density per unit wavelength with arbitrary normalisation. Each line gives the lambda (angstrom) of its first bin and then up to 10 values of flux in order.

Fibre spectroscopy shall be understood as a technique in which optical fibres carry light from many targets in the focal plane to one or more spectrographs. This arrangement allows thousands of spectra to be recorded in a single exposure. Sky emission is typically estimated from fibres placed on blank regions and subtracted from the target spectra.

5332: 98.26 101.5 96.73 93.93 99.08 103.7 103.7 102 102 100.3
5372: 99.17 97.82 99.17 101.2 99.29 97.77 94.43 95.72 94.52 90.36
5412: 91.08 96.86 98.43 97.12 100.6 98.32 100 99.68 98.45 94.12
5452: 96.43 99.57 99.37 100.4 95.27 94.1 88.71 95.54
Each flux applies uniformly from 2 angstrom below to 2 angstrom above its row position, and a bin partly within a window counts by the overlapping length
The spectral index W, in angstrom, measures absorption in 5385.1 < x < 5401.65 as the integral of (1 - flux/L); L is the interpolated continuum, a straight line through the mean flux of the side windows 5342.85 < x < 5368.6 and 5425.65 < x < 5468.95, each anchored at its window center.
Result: 0.5 angstrom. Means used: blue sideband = 101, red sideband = 98.4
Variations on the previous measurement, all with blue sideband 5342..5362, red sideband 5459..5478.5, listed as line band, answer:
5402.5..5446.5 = 0.2 angstrom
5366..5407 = 0.5 angstrom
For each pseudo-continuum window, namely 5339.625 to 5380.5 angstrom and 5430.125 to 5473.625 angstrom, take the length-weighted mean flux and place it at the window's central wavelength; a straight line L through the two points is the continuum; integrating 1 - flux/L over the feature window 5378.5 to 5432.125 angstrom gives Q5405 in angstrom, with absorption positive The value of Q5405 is 1.2 angstrom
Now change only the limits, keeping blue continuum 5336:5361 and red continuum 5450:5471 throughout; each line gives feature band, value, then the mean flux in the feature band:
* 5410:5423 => 0.4 angstrom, 95.6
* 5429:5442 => -0.1 angstrom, 99.4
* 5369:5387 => 0.0 angstrom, 99.4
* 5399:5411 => 0.7 angstrom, 93.1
